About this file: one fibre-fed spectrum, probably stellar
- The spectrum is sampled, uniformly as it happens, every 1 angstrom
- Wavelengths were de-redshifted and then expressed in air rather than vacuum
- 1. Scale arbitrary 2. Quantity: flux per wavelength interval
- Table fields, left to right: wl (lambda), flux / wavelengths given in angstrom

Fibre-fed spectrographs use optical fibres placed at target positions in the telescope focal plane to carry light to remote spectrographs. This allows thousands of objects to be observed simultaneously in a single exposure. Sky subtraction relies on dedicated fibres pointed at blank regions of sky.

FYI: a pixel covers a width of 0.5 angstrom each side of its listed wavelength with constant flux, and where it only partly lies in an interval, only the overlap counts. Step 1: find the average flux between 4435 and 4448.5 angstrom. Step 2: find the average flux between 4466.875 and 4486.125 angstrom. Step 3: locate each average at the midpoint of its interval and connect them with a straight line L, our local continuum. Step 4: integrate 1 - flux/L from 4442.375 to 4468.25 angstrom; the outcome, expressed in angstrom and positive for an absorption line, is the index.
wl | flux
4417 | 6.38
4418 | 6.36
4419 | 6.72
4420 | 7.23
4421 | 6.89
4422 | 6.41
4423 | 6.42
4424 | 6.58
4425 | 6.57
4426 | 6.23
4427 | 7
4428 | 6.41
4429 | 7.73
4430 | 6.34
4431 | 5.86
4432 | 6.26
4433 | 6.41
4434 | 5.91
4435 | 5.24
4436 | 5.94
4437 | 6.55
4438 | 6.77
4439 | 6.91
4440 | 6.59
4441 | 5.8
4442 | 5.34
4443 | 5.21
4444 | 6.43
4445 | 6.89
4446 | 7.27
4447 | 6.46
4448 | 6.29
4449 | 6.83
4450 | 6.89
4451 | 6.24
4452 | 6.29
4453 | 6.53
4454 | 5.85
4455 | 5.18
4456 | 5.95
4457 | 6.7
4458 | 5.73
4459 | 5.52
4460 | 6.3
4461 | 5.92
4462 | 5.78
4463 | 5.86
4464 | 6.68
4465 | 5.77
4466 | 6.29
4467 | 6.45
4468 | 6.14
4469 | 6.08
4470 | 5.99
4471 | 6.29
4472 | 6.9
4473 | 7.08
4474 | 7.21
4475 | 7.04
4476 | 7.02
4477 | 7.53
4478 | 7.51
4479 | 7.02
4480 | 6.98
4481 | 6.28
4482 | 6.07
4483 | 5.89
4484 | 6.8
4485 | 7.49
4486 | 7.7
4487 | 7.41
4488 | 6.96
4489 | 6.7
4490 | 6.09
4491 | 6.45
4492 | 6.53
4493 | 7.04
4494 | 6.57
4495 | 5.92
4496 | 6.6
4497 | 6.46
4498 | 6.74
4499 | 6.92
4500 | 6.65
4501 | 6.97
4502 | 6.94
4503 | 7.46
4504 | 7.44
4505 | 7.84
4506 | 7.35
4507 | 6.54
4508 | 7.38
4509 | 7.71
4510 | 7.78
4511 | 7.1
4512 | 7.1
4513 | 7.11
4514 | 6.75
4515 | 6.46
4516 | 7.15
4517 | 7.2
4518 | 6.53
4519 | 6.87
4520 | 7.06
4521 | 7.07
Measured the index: 1.1 angstrom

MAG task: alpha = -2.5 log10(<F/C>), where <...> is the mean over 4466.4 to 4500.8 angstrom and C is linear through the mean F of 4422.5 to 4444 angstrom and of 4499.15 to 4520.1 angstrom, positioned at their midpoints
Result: 0.017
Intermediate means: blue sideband 6.29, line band 6.72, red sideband 7.11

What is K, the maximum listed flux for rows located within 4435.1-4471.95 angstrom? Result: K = 7.27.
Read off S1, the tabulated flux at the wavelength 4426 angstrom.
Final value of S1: 6.23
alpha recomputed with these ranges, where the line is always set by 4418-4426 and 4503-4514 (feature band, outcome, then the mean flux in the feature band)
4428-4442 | 0.07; 6.3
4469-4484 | 0.05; 6.75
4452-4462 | 0.16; 5.97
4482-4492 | 0.06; 6.78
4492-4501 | 0.09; 6.63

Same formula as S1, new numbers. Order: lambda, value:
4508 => 7.38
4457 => 6.7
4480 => 6.98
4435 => 5.24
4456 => 5.95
